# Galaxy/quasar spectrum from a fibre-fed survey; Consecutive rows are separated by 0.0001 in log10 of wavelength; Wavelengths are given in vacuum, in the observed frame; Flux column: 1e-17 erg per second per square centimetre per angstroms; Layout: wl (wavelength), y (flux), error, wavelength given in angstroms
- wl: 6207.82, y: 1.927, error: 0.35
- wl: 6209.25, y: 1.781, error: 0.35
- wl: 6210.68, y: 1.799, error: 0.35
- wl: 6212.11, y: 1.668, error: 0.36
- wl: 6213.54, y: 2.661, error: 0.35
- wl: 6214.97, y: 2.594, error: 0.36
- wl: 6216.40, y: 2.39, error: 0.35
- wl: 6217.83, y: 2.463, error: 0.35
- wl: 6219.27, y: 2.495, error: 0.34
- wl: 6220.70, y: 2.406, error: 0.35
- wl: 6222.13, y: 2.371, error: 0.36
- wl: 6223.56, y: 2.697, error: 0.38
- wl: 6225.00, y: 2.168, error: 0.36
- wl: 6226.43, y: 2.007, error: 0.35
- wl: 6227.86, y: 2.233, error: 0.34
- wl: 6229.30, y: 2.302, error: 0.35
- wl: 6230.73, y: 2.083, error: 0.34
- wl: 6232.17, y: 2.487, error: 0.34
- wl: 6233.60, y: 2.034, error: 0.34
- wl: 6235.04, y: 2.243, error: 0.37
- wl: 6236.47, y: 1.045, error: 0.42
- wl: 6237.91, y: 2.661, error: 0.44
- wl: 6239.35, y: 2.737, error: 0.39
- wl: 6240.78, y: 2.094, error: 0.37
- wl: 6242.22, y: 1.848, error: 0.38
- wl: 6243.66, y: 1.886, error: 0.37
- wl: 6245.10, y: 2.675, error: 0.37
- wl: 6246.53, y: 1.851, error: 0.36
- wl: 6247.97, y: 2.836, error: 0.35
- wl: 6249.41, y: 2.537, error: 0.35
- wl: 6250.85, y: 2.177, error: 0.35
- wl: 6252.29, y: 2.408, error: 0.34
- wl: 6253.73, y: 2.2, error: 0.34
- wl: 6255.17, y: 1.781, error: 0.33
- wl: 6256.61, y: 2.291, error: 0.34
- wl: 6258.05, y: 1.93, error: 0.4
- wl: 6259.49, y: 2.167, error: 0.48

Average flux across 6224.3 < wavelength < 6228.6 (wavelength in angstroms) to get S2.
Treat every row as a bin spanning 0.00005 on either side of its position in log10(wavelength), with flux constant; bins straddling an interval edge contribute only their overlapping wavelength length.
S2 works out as 2.14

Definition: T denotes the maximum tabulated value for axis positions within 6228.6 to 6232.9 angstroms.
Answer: 2.487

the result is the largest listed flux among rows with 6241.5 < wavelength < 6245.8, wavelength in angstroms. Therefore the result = 2.675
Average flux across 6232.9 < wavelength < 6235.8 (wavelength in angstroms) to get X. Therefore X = 2.12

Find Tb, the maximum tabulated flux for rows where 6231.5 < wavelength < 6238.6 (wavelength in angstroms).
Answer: 2.661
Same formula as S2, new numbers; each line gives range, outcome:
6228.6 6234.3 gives 2.23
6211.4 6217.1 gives 2.33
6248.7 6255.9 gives 2.22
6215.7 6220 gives 2.45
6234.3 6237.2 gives 1.65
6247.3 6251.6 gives 2.51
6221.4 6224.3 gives 2.53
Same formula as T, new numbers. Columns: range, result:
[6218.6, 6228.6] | 2.697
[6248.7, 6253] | 2.537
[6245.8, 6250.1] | 2.836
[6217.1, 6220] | 2.495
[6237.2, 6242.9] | 2.737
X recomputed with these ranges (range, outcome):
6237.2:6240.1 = 2.69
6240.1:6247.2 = 2.07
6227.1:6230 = 2.26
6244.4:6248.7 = 2.46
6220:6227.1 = 2.33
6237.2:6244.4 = 2.24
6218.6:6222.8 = 2.43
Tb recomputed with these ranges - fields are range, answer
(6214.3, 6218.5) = 2.594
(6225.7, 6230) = 2.302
